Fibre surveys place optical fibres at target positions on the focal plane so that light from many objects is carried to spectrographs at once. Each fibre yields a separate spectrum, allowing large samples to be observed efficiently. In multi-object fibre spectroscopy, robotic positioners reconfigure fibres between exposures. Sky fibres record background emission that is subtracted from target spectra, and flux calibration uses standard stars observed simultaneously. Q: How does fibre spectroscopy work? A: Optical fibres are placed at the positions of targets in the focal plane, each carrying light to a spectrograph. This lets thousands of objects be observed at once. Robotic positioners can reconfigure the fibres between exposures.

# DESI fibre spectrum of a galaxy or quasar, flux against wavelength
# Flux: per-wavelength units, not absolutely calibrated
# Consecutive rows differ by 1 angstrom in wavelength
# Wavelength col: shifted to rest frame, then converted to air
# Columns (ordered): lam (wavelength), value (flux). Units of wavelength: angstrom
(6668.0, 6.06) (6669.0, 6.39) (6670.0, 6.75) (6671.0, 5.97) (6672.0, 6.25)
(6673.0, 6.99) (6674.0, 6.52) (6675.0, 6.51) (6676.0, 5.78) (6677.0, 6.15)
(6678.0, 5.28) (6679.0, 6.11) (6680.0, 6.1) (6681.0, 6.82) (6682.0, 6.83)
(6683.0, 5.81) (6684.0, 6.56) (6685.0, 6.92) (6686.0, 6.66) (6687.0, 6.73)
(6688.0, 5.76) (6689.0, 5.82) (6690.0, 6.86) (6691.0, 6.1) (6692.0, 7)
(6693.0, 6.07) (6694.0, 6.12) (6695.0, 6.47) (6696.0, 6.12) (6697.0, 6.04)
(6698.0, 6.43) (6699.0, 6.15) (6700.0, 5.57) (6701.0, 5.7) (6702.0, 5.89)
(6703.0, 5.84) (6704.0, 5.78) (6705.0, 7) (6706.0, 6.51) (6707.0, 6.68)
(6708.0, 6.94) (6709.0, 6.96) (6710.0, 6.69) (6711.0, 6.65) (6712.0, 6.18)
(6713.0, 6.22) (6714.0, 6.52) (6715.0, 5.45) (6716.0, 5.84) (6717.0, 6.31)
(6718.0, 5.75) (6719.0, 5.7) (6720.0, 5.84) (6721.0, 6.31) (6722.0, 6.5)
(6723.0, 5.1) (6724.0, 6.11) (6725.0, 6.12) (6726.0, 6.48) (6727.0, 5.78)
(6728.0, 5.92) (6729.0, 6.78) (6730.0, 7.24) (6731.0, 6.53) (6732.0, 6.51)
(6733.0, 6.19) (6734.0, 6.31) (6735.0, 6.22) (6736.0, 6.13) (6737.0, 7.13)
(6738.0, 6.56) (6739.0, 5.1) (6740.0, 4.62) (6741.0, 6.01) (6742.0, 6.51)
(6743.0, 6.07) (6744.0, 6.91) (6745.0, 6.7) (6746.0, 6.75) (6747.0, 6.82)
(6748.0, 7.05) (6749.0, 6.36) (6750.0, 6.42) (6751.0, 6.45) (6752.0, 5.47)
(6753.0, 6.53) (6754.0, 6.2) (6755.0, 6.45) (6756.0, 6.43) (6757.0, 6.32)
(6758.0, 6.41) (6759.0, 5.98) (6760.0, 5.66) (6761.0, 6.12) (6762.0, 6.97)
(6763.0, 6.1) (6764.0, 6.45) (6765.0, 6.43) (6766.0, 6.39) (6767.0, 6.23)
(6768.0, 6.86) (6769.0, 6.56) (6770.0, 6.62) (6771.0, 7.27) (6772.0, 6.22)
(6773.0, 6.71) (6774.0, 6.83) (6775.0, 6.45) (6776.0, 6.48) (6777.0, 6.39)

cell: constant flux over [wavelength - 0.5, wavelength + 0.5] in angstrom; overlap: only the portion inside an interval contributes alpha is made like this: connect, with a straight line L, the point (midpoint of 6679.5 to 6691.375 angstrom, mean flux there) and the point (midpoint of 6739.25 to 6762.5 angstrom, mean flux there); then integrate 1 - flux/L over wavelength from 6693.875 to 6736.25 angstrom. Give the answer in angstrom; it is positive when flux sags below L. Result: 0.9 angstrom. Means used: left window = 6.42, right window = 6.3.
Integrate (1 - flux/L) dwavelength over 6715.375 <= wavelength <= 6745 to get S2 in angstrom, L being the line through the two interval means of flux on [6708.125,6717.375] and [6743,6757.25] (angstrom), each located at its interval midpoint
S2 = 1.1 angstrom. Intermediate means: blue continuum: 6.34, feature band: 6.16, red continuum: 6.48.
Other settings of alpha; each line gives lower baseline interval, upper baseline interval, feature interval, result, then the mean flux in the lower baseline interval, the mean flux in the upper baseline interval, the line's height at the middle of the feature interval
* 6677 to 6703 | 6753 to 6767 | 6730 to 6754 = -0.2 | 6.23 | 6.31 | 6.29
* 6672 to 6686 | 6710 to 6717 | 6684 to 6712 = -0.4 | 6.35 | 6.19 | 6.26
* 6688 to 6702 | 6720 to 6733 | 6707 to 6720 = -0.1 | 6.16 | 6.26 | 6.22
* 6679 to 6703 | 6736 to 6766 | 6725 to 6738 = -0.3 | 6.27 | 6.31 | 6.3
